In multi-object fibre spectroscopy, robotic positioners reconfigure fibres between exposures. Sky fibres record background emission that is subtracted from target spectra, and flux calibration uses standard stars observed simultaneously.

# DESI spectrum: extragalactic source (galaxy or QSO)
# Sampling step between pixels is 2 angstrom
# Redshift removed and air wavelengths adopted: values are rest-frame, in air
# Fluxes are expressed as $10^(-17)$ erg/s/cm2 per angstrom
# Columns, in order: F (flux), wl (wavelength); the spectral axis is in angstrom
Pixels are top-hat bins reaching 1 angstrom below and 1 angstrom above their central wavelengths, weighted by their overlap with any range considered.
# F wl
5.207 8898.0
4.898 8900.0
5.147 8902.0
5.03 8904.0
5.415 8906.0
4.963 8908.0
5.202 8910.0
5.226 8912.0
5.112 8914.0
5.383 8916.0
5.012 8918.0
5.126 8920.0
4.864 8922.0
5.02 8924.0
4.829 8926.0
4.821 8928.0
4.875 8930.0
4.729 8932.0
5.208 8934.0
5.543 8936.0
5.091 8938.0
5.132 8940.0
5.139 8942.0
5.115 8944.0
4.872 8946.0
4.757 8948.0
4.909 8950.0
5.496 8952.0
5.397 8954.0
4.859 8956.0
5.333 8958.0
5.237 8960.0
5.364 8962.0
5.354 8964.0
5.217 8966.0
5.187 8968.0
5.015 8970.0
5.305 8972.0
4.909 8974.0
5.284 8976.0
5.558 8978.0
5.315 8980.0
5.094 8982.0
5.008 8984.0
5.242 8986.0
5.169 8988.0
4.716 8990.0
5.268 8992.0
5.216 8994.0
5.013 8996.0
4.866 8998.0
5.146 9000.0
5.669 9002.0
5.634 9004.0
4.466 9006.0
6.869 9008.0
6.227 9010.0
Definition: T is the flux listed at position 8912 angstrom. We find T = 5.226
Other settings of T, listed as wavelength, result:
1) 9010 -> 6.227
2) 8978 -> 5.558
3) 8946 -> 4.872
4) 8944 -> 5.115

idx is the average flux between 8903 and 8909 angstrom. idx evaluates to 5.14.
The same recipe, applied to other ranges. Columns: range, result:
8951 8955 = 5.45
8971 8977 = 5.17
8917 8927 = 4.97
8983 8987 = 5.12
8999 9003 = 5.41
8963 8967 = 5.29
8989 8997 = 5.05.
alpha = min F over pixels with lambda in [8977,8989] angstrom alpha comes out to 5.008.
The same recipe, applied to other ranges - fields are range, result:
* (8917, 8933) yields 4.729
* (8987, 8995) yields 4.716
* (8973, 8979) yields 4.909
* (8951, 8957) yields 4.859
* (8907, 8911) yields 4.963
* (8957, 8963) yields 5.237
